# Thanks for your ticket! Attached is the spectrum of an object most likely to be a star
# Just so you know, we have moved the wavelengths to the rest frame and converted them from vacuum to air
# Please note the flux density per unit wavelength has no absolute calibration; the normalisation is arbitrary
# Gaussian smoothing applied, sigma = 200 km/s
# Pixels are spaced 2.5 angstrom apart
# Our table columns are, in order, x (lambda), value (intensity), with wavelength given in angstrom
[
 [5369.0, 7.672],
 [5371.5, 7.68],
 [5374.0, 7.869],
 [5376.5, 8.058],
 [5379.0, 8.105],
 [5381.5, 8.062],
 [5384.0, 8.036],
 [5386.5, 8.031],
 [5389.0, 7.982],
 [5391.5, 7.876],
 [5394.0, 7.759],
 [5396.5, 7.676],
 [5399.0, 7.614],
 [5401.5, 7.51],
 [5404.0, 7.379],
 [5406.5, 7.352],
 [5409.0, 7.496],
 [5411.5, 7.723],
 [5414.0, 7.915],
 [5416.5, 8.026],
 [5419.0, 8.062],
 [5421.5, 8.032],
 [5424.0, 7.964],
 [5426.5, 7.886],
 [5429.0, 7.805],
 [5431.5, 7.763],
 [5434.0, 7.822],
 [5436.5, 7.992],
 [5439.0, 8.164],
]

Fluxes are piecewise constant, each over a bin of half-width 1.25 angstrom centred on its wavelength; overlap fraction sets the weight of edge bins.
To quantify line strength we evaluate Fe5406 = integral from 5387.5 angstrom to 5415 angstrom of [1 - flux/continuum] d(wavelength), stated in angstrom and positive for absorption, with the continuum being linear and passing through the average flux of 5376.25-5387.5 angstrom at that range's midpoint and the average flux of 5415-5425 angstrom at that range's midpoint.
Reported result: 1.3 angstrom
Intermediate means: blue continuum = 8.06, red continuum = 8.02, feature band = 7.66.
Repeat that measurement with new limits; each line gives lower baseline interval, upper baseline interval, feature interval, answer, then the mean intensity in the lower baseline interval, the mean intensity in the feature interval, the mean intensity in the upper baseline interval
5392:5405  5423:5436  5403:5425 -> -0.1 angstrom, 7.61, 7.77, 7.85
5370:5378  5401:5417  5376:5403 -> -0.4 angstrom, 7.87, 7.87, 7.62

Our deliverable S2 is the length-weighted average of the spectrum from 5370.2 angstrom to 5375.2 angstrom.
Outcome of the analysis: 7.77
